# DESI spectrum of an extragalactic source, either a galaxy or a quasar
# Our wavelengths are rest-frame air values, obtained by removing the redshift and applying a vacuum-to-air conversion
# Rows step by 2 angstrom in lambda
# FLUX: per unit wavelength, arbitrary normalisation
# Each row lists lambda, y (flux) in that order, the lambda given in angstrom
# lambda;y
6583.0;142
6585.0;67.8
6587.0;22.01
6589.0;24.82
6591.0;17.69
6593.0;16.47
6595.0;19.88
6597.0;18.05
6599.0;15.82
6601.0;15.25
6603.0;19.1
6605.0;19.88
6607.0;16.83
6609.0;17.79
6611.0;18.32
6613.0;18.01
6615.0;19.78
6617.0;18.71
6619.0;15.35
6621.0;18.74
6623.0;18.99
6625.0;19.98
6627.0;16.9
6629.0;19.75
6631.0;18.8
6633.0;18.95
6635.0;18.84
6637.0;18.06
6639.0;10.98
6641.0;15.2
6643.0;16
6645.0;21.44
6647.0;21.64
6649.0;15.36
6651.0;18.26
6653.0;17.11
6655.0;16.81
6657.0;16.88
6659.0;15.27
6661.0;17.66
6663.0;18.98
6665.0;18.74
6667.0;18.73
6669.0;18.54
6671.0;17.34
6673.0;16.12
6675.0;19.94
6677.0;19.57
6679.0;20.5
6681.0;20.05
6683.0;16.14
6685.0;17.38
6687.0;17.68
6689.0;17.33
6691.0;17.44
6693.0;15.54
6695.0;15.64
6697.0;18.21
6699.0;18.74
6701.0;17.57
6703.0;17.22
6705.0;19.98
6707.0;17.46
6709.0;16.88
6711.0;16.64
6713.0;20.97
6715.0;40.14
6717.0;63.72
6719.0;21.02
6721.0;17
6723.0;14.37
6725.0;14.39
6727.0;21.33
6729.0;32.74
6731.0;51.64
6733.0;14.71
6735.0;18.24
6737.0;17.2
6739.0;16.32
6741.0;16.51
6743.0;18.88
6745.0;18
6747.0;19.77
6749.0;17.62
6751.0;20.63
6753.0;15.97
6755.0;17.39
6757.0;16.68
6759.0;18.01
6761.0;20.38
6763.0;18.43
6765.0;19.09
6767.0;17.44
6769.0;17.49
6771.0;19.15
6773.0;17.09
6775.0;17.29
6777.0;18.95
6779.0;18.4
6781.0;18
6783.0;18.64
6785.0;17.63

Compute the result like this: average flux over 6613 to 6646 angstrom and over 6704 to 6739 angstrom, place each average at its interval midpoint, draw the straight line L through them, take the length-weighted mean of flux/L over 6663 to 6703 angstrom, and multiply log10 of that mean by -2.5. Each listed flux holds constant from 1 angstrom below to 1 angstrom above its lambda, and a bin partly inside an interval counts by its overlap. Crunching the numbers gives 0.201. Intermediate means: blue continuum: 17.9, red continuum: 24.4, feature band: 18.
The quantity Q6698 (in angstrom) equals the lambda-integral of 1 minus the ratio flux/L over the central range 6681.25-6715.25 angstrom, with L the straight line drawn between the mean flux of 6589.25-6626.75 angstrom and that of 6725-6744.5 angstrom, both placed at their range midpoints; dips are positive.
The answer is 4.52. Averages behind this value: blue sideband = 18.1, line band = 18.4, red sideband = 22.5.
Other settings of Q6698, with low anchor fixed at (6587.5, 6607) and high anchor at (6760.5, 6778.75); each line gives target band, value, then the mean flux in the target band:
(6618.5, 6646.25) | 1.1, 17.8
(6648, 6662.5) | 1.3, 16.8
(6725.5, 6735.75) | -5.0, 27.3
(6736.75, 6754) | 0.4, 17.9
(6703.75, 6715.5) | -1.8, 21.1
